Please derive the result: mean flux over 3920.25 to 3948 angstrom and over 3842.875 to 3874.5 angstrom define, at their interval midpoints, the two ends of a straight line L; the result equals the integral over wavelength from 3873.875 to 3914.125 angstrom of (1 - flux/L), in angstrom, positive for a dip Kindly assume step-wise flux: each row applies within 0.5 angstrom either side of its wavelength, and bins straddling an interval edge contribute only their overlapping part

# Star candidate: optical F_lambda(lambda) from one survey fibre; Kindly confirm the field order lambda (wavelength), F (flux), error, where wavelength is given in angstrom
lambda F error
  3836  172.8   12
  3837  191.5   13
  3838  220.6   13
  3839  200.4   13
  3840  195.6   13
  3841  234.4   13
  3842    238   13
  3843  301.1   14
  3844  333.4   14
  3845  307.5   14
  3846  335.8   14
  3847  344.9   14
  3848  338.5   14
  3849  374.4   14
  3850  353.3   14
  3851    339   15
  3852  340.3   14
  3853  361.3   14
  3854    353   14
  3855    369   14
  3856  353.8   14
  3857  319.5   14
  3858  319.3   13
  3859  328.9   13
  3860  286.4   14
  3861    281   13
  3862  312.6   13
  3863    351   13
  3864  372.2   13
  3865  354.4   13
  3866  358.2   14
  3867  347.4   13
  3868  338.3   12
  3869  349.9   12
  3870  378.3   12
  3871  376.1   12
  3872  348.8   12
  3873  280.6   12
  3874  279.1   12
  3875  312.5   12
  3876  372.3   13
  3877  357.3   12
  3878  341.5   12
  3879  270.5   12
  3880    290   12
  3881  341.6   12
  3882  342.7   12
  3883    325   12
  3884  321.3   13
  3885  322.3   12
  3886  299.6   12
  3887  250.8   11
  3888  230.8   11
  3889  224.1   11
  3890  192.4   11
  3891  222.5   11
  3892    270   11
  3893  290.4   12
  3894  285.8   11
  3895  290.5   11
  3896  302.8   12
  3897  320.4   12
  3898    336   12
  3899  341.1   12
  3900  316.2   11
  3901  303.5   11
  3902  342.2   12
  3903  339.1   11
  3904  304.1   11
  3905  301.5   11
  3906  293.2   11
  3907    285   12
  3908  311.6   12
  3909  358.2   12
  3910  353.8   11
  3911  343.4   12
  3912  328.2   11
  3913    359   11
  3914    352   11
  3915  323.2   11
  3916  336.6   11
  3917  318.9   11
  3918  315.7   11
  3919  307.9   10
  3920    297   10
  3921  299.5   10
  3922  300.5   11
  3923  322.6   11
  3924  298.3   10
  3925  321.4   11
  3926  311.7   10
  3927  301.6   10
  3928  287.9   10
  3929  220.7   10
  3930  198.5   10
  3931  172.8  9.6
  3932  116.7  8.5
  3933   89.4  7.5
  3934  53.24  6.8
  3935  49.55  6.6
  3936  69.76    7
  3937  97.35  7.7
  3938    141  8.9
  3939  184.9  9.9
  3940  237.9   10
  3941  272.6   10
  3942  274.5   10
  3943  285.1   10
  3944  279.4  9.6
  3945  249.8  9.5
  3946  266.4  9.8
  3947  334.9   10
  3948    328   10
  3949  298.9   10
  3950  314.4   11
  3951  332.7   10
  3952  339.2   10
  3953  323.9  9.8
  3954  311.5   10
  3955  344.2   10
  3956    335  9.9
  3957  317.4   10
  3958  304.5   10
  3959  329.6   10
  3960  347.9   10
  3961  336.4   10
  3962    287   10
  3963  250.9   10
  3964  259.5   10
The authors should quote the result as -3.4 angstrom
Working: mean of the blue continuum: 338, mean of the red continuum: 226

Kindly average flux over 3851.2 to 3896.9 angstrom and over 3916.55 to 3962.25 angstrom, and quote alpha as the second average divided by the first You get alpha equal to 0.83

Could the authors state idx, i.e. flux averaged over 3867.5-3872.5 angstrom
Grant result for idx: 358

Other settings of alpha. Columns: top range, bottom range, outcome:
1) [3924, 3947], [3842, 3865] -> 0.63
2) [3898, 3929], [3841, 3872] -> 0.95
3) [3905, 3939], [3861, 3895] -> 0.83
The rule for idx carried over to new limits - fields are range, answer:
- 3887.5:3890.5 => 216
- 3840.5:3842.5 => 236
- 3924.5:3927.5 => 312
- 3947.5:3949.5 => 313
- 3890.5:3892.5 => 246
